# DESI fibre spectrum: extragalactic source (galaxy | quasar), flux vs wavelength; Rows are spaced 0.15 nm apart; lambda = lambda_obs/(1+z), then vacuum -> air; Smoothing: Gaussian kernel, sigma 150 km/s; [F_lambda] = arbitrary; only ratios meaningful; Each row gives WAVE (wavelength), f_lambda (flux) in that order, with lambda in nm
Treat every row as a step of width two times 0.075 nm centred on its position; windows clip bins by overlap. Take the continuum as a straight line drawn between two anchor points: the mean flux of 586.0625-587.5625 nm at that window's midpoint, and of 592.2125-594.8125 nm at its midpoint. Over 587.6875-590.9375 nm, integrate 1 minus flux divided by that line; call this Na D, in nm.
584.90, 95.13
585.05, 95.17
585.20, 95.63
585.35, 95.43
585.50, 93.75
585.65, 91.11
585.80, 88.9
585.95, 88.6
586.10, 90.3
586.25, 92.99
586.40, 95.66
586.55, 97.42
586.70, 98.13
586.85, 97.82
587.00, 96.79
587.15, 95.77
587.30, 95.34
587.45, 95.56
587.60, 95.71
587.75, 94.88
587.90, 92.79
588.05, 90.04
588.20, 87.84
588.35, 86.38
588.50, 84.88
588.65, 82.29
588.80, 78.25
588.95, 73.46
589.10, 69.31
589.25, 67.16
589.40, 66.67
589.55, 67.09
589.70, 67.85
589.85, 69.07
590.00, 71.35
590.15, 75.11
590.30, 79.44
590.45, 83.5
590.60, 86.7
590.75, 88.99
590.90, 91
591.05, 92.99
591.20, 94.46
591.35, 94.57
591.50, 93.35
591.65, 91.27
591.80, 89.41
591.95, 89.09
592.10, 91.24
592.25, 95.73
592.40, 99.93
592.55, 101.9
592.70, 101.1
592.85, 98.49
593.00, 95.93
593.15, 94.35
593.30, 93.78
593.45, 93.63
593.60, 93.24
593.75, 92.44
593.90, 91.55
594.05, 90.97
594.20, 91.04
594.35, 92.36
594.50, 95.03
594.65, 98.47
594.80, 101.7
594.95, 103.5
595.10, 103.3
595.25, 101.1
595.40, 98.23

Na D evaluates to 0.55 nm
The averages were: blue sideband 95.7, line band 79.5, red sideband 95.5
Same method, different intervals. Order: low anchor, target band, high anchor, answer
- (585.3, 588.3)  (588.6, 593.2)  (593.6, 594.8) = 0.42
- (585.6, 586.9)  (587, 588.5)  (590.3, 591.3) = -0.01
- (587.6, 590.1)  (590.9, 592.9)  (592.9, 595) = -0.15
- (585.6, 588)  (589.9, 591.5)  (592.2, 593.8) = 0.16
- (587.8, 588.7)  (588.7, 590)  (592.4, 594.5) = 0.28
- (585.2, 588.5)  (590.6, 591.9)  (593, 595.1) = 0.04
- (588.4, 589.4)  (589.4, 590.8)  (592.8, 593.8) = 0.09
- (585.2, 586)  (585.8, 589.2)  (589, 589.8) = -0.42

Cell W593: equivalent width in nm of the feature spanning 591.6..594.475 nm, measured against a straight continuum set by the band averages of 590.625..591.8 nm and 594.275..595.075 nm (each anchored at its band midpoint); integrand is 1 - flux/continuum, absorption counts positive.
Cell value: 0.038 nm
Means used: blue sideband 91.9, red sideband 98.5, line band 94.1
